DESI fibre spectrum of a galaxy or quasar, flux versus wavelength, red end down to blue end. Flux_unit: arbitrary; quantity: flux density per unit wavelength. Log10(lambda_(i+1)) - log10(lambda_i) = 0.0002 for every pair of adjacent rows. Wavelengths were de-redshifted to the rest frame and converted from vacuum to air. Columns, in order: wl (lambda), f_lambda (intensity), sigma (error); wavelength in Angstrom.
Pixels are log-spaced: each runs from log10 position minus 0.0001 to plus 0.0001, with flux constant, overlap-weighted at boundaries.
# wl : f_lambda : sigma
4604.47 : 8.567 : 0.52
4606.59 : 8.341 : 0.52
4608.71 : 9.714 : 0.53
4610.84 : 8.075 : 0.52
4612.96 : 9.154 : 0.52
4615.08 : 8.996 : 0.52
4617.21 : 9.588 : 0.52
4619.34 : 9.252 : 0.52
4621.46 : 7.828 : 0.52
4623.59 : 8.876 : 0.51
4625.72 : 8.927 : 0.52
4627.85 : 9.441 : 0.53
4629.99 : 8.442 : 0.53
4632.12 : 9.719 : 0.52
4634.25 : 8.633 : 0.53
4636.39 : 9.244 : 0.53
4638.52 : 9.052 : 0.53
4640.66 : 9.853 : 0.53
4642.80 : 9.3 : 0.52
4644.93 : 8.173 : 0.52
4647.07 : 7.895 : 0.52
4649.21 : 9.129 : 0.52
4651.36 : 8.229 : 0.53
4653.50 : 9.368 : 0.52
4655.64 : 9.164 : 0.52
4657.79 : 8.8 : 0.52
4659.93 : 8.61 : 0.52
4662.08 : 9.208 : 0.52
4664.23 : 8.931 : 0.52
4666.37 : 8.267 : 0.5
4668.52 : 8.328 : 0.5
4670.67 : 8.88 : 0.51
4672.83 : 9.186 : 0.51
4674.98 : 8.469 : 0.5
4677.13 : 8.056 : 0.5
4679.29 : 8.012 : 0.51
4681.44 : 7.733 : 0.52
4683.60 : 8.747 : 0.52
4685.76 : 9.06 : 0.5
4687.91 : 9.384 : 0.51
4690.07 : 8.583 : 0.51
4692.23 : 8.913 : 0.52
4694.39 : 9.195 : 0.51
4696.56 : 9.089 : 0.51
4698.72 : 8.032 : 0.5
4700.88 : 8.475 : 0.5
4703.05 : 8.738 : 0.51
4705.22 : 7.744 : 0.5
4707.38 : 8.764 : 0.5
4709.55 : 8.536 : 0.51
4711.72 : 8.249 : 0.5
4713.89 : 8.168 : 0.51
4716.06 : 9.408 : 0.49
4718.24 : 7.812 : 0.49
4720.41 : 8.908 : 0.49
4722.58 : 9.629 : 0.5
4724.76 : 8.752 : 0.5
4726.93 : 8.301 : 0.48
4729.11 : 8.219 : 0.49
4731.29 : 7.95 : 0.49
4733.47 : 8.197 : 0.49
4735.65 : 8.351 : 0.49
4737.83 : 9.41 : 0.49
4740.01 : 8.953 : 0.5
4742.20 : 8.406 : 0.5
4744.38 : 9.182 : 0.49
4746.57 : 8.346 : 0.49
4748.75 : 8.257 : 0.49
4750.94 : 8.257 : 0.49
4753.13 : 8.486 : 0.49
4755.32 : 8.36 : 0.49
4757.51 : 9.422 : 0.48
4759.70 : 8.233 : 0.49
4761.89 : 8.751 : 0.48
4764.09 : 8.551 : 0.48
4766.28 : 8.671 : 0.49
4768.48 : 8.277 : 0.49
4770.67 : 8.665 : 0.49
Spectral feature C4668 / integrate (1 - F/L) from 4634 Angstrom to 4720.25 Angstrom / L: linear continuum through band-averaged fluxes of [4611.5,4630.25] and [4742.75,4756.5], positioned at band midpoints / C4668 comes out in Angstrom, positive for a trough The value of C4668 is 0.6 Angstrom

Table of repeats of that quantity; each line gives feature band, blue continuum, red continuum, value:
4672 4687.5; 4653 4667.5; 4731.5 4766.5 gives 0.6 Angstrom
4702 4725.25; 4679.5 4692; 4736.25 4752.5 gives 0.2 Angstrom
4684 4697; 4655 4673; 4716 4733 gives -0.5 Angstrom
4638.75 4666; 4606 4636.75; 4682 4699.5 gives 0.1 Angstrom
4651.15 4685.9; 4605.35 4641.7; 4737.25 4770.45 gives 0.9 Angstrom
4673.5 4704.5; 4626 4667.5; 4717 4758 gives 0.6 Angstrom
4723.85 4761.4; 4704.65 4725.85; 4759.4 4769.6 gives 0.1 Angstrom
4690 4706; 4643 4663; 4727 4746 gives 0.1 Angstrom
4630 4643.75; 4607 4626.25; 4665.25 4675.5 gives -0.7 Angstrom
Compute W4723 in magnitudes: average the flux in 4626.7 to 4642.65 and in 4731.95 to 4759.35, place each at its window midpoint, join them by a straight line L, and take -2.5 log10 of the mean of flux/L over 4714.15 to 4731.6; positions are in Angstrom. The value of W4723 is 0.01 mag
